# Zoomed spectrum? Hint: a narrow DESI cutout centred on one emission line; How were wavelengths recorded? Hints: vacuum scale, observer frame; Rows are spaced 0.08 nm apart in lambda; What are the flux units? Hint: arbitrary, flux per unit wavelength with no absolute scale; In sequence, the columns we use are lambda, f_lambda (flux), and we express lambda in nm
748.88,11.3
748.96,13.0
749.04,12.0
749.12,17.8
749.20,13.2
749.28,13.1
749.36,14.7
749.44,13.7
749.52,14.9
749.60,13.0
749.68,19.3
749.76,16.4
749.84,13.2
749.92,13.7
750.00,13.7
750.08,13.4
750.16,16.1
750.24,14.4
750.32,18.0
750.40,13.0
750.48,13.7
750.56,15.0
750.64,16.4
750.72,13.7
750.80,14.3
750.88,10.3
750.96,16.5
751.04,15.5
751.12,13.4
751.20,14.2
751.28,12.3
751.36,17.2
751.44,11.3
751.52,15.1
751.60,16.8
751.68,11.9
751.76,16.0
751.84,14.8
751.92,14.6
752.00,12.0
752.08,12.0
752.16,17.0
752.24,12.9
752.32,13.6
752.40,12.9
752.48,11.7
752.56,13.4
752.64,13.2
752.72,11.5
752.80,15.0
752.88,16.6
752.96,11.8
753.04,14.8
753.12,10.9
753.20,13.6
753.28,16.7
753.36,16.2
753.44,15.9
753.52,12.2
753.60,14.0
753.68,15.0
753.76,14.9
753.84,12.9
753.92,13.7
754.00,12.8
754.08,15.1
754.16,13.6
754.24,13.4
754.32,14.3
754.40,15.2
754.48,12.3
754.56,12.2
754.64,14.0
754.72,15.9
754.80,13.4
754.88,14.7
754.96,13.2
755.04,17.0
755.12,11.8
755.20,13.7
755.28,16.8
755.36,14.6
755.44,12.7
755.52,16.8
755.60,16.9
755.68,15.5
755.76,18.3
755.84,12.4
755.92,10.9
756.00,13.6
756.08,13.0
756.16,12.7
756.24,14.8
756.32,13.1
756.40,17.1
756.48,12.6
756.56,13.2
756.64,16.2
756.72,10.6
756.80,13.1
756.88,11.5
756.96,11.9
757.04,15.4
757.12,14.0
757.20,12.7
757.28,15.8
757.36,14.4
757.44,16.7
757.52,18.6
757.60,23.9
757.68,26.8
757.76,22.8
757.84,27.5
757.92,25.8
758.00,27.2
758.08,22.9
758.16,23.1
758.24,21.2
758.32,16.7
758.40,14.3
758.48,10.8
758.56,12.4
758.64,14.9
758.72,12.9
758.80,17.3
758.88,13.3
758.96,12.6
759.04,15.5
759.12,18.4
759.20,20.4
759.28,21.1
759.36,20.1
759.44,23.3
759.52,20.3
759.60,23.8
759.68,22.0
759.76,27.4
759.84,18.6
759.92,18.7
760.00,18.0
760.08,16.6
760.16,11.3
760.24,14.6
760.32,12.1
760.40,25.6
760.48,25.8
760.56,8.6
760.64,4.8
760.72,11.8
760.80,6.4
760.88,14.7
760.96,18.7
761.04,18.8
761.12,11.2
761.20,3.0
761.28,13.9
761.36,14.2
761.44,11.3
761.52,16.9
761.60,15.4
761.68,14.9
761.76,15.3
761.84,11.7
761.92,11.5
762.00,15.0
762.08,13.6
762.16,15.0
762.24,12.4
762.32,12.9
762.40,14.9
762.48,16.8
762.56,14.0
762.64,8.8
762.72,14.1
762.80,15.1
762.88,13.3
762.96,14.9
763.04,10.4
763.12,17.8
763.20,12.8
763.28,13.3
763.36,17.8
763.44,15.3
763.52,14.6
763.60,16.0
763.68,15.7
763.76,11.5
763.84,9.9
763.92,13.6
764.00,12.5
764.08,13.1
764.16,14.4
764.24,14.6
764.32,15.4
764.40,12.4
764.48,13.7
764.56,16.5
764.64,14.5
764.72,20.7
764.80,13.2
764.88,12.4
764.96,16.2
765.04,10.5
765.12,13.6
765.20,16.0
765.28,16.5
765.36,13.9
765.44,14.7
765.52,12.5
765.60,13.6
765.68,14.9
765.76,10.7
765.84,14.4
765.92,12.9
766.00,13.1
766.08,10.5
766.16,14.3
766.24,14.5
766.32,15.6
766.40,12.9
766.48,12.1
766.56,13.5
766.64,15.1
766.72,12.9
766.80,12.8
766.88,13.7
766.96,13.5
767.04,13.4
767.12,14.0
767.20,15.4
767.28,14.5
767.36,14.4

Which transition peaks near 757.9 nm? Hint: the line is [S II]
